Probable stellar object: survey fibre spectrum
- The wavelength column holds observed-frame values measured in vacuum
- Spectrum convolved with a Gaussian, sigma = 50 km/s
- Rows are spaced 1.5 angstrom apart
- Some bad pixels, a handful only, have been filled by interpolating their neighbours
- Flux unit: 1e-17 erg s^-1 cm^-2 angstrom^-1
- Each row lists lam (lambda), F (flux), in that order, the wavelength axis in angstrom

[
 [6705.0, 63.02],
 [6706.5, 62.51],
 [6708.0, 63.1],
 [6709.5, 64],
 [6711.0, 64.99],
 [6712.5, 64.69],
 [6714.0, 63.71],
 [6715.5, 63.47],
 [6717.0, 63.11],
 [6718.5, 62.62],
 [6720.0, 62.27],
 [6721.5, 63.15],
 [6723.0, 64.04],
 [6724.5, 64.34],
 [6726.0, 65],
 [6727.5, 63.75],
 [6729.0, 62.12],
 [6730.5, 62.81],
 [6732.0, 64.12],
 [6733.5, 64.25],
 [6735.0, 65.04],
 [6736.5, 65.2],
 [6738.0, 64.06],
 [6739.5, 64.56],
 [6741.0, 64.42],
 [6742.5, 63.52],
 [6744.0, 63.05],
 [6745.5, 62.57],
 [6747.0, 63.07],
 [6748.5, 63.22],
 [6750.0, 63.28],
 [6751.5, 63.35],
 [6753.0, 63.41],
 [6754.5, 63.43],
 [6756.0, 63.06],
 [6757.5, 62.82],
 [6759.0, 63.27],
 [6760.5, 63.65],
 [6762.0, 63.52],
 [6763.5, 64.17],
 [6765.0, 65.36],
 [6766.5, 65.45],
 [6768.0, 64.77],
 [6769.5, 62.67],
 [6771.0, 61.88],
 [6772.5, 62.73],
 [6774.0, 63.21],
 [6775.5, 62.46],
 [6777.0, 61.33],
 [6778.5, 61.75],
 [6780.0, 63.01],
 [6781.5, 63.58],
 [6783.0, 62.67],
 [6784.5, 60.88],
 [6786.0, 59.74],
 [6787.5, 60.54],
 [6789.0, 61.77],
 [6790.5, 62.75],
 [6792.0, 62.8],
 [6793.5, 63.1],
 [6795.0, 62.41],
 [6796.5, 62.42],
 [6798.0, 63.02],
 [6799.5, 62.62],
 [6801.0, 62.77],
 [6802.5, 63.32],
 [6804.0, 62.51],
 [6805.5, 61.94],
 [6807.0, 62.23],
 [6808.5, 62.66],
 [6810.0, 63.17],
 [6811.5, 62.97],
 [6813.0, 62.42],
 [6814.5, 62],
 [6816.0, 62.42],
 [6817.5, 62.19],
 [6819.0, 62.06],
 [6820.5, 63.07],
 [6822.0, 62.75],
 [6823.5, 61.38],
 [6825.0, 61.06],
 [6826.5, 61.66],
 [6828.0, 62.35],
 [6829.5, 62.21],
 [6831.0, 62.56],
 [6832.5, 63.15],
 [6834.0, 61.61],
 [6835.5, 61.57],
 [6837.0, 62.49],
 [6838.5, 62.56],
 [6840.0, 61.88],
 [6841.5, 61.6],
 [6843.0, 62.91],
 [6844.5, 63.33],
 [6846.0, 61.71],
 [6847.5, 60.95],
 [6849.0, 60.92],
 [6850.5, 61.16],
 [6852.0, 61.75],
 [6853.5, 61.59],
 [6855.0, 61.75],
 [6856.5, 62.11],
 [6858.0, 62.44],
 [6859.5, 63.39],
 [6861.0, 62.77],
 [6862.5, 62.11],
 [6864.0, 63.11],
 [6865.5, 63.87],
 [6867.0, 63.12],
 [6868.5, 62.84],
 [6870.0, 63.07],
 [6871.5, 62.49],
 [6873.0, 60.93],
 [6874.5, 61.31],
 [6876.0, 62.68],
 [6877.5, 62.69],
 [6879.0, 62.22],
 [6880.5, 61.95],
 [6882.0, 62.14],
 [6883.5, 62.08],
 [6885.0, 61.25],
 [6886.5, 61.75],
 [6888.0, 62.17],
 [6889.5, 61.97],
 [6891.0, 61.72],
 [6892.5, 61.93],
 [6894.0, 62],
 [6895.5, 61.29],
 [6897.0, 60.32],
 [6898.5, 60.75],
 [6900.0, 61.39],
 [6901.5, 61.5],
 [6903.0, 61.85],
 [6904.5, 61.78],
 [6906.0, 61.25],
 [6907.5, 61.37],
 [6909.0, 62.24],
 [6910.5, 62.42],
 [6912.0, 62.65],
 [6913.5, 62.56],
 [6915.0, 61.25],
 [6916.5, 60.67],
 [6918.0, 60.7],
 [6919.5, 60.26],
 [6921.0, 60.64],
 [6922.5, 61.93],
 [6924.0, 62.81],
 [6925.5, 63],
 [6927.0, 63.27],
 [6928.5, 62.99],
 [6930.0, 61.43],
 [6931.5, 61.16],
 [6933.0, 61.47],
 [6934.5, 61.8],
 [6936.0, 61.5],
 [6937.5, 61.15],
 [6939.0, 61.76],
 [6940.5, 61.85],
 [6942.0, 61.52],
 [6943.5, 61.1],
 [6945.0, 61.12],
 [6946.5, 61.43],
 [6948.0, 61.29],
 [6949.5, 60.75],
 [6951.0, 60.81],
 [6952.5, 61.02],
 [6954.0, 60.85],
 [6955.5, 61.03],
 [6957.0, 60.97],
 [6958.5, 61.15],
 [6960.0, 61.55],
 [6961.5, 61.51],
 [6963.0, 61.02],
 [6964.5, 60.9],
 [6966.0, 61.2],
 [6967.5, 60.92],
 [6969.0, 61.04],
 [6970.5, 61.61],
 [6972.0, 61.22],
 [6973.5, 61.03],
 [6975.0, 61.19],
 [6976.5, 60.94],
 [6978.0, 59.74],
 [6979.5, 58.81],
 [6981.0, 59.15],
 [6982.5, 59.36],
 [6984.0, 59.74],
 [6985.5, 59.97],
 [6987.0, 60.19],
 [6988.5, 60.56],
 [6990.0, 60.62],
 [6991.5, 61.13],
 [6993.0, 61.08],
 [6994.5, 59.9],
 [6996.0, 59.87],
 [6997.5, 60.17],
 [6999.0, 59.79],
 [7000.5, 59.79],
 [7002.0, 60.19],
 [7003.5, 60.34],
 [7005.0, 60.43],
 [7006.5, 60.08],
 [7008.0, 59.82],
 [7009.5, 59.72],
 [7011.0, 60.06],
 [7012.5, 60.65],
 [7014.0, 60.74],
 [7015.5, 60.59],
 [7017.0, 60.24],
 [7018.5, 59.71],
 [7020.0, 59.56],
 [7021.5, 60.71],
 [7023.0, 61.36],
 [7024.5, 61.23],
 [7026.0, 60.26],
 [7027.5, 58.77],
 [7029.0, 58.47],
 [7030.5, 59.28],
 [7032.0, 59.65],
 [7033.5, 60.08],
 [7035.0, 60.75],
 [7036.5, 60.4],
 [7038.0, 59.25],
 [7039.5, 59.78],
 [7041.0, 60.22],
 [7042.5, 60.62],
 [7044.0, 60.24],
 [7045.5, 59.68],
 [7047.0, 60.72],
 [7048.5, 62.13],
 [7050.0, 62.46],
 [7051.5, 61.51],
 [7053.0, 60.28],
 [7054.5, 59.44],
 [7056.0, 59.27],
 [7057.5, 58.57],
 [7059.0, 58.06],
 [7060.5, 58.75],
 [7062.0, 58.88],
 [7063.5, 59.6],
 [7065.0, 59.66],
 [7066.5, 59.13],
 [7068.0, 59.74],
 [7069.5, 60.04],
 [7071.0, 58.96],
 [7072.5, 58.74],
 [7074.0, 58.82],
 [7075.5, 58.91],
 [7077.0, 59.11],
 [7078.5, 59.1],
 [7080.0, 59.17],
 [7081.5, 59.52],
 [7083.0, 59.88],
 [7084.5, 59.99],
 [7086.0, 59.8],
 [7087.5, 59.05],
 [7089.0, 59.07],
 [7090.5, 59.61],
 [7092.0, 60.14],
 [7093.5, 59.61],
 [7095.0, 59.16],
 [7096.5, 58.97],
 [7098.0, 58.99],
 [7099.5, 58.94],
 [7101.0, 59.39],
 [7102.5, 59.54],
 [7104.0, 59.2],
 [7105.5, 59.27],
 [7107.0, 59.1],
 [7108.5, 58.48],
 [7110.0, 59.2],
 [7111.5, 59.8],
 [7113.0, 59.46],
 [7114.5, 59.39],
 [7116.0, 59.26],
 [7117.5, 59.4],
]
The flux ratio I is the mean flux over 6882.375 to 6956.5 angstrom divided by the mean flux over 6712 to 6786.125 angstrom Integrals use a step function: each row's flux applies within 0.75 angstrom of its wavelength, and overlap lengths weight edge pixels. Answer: 1.0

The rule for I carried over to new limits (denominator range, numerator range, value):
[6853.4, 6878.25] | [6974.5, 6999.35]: 0.96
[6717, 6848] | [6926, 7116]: 0.96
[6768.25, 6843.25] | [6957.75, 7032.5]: 0.97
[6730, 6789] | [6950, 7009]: 0.96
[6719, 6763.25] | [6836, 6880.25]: 0.98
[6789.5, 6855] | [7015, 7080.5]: 0.96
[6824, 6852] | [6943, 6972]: 0.99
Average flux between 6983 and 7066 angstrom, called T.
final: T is 60.1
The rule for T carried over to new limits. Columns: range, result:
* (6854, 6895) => 62.3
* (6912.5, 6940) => 61.7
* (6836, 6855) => 61.9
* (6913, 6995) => 61.1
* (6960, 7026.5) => 60.4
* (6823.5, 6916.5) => 62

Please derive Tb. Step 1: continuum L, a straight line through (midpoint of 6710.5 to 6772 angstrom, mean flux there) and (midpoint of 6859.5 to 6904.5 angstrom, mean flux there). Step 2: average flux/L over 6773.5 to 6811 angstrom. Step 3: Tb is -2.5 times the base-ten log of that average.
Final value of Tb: 0.01 mag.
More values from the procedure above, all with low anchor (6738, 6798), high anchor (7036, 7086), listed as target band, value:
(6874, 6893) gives -0.01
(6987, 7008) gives 0.00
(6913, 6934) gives -0.01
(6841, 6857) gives 0.00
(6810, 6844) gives 0.00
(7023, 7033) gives 0.01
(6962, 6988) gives 0.00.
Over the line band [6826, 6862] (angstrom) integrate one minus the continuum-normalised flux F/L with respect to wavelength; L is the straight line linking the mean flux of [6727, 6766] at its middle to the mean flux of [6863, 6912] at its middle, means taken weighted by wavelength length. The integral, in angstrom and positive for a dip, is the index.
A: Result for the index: 0.2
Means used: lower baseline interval 63.7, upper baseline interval 62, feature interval 62.1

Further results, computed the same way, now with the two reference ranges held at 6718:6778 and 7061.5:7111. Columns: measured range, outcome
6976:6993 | 0.15 angstrom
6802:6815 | 0.04 angstrom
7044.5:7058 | -0.17 angstrom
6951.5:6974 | -0.11 angstrom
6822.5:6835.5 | 0.11 angstrom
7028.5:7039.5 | 0.04 angstrom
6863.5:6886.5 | -0.16 angstrom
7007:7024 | -0.03 angstrom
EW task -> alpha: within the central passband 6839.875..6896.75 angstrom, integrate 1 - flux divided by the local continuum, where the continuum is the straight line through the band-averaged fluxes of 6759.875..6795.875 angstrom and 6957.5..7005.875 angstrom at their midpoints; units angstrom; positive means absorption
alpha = -0.3 angstrom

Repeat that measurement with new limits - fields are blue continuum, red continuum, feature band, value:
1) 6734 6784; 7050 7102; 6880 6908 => 0.1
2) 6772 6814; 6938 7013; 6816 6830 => 0.0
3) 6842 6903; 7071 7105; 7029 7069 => -0.1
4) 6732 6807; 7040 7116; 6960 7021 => 0.2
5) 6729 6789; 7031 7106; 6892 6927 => -0.1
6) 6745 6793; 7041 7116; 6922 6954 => -0.3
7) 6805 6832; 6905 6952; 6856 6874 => -0.2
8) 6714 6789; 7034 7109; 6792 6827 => 0.1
